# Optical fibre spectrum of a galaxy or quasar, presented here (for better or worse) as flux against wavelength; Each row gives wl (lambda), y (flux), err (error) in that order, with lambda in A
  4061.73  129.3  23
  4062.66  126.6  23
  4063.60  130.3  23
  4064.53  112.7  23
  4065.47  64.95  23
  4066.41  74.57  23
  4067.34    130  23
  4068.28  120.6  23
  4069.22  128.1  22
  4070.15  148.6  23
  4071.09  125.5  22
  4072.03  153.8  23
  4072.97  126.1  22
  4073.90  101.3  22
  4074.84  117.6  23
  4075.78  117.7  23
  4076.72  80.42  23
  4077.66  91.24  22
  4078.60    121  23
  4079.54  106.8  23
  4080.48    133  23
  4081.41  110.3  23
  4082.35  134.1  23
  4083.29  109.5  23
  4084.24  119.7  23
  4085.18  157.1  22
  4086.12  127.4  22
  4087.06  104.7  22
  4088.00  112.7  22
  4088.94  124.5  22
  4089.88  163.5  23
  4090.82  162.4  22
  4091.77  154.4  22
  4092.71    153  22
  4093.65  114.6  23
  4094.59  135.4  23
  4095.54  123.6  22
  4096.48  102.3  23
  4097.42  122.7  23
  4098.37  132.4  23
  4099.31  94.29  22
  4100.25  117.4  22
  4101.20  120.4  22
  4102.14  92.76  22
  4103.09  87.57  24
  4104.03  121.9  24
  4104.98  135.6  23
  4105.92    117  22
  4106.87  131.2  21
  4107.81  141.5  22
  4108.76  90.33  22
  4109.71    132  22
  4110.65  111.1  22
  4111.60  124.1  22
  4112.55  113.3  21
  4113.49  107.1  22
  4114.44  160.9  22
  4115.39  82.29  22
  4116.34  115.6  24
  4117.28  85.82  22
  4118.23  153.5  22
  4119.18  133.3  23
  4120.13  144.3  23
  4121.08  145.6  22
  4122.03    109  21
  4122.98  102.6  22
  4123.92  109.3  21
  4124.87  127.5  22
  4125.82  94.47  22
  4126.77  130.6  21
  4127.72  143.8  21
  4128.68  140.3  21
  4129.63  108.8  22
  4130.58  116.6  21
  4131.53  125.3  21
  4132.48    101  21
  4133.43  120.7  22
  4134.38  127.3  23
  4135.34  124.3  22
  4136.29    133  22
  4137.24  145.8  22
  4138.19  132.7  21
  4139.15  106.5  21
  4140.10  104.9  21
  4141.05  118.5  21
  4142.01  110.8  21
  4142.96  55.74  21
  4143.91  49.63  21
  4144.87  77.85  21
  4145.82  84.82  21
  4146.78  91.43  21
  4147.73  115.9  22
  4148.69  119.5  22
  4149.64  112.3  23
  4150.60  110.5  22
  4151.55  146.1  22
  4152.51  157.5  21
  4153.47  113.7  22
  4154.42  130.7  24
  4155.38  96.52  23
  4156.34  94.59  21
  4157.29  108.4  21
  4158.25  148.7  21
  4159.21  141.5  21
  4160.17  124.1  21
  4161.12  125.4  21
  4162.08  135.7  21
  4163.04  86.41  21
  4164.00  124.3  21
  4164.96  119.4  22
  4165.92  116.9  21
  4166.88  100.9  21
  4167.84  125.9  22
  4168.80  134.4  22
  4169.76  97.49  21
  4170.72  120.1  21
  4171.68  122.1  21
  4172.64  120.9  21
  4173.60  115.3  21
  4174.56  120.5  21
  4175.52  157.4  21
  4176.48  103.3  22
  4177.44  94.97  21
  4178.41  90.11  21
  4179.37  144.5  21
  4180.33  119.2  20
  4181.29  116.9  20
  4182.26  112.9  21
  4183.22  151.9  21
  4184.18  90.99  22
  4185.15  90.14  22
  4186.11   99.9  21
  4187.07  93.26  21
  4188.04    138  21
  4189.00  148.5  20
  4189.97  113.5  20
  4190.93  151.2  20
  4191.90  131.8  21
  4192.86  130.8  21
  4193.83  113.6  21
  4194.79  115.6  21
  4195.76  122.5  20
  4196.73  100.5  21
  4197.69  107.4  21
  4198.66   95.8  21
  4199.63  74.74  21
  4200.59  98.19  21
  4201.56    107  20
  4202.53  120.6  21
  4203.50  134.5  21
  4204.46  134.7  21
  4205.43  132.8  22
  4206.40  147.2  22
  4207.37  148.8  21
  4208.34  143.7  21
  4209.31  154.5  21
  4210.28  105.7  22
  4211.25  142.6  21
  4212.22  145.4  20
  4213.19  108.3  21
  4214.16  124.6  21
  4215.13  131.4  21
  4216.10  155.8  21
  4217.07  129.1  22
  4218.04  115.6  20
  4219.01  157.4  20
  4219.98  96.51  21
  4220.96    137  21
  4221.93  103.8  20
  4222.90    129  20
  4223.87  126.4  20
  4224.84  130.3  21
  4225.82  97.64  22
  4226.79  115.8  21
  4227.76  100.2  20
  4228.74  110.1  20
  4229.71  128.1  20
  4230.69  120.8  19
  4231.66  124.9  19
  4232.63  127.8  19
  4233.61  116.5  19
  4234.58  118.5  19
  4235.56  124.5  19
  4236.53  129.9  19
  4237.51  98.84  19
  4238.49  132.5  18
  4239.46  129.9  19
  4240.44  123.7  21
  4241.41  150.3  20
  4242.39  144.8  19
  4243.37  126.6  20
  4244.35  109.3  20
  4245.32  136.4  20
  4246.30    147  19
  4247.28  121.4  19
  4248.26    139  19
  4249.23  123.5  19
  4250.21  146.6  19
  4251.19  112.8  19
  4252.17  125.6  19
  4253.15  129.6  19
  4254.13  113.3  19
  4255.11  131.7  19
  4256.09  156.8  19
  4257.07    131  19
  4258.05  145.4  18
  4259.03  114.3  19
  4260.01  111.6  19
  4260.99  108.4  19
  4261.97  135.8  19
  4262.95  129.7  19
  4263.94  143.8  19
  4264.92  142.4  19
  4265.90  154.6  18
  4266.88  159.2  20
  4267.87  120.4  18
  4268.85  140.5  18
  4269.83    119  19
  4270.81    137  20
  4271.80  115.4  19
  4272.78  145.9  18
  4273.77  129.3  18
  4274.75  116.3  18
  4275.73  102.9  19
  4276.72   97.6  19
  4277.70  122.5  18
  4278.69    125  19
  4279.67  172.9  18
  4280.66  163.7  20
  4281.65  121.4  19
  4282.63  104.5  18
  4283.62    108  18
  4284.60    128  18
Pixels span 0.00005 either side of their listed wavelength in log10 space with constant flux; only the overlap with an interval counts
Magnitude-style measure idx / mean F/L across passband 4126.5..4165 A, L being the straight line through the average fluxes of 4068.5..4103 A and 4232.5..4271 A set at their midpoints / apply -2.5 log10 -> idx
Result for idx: 0.086 mag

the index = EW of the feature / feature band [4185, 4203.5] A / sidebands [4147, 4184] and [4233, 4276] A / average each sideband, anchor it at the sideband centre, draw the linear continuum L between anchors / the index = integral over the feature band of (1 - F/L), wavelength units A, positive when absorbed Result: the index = 1.3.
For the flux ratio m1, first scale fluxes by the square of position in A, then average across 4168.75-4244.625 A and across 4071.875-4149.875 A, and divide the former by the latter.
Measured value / 1.1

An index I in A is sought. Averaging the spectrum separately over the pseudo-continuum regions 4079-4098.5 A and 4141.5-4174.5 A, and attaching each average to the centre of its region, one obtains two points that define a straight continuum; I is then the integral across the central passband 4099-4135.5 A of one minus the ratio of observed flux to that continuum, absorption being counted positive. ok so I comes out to 0.9 A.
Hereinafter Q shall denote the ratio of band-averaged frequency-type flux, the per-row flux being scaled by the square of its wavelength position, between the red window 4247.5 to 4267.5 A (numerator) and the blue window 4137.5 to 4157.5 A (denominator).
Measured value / 1.3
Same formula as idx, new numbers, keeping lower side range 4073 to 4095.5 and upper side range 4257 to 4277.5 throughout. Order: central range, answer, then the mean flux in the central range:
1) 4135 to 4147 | 0.22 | 103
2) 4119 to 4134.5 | 0.03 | 122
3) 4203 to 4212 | -0.09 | 138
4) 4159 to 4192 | 0.06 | 119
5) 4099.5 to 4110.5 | 0.07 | 116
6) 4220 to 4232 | 0.09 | 118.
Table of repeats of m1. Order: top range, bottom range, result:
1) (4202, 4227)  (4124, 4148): 1.21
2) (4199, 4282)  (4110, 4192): 1.13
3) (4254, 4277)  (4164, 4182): 1.15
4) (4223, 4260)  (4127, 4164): 1.14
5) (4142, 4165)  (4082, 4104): 0.92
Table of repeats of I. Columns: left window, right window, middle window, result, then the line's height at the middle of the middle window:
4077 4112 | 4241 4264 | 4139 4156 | 2.63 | 125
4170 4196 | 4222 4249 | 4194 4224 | -0.53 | 122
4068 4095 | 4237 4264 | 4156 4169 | 0.72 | 127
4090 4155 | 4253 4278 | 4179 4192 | 0.23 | 123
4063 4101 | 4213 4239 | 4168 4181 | 0.35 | 122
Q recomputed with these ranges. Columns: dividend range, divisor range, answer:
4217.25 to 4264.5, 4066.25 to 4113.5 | 1.11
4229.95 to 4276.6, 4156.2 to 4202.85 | 1.14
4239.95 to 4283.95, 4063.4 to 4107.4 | 1.18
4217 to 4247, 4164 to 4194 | 1.07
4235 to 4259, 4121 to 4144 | 1.18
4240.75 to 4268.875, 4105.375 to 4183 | 1.19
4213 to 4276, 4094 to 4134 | 1.14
